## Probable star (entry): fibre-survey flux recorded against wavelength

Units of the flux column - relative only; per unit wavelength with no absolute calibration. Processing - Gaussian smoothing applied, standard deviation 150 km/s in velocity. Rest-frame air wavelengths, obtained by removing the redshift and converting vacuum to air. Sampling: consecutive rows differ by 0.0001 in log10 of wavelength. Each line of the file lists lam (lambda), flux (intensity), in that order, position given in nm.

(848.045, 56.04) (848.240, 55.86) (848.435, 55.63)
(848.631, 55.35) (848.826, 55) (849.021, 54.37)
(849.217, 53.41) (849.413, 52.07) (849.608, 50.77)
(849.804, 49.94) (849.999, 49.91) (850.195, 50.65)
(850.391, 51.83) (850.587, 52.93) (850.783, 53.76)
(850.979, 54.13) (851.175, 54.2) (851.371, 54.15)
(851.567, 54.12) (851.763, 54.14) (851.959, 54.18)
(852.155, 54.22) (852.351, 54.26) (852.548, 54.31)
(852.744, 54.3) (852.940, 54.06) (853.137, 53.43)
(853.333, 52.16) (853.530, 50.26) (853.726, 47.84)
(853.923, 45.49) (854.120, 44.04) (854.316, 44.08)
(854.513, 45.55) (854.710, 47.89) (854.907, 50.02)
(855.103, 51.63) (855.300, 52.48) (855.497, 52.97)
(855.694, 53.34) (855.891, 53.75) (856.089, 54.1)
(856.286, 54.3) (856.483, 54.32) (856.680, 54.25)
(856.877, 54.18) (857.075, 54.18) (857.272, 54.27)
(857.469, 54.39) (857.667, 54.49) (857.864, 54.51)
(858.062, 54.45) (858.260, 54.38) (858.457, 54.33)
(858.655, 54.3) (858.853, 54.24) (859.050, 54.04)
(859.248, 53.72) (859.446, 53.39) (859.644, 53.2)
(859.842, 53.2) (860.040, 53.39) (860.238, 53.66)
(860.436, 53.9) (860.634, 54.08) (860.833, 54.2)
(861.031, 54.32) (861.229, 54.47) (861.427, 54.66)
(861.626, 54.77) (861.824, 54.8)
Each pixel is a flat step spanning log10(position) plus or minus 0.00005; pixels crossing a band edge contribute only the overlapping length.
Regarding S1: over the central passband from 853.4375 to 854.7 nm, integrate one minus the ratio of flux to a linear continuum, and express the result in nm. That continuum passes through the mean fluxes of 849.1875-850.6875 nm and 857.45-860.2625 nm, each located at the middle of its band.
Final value 0.15 nm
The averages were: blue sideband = 51.3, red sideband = 54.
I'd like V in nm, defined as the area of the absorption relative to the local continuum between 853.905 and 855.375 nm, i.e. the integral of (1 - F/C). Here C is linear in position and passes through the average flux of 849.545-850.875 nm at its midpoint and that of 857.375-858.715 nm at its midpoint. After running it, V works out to 0.15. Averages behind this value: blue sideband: 51.4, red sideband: 54.4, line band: 47.7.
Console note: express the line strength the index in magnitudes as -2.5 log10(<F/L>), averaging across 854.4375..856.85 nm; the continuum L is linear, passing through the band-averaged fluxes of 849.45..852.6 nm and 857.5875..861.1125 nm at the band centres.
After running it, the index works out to 0.03 mag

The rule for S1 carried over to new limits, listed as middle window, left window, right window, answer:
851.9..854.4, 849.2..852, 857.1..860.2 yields 0.099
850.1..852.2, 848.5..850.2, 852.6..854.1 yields -0.070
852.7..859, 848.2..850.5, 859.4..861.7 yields 0.159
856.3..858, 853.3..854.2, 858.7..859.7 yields -0.094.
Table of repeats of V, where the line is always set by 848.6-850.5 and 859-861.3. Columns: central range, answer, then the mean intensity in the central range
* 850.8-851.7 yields -0.03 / 54.1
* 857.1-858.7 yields -0.03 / 54.4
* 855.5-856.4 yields -0.01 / 53.8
